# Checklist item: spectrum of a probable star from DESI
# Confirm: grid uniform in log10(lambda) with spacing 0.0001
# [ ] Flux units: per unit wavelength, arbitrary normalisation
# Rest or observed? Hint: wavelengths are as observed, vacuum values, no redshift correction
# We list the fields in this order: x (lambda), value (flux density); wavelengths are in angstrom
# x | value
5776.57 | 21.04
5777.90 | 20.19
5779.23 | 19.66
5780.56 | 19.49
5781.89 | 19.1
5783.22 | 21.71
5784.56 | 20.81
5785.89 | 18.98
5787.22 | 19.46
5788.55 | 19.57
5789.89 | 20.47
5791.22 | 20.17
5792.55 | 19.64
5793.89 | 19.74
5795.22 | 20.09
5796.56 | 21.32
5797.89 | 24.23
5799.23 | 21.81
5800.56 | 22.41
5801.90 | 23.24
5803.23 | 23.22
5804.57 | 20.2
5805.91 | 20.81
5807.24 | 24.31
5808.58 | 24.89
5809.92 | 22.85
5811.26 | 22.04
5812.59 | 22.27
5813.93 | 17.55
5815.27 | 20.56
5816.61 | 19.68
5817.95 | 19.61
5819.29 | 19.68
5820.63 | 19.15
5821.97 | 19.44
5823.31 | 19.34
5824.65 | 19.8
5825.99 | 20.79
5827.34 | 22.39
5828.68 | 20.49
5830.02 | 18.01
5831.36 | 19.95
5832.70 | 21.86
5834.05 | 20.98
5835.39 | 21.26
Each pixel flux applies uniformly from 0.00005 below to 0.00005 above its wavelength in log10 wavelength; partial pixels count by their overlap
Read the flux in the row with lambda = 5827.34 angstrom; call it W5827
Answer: 22.39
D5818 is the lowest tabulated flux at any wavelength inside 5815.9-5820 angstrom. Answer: 19.61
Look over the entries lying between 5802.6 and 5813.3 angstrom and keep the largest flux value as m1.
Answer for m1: 24.89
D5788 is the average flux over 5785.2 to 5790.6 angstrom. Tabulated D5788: 19.6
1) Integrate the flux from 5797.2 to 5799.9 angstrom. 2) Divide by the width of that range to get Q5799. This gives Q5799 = 23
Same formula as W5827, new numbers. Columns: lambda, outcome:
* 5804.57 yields 20.2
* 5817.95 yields 19.61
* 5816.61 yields 19.68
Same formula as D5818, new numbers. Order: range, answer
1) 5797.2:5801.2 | 21.81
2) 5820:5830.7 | 18.01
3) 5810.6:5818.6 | 17.55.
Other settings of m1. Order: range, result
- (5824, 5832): 22.39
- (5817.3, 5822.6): 19.68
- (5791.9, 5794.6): 19.74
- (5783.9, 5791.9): 20.81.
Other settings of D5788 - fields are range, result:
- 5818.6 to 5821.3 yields 19.4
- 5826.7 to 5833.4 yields 20.5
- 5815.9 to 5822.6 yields 19.5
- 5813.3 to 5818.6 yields 19.4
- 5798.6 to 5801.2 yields 22.2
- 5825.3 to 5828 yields 21.5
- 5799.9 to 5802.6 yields 22.8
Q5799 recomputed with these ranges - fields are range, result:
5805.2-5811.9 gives 23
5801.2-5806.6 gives 21.9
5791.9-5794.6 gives 19.7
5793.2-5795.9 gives 19.9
